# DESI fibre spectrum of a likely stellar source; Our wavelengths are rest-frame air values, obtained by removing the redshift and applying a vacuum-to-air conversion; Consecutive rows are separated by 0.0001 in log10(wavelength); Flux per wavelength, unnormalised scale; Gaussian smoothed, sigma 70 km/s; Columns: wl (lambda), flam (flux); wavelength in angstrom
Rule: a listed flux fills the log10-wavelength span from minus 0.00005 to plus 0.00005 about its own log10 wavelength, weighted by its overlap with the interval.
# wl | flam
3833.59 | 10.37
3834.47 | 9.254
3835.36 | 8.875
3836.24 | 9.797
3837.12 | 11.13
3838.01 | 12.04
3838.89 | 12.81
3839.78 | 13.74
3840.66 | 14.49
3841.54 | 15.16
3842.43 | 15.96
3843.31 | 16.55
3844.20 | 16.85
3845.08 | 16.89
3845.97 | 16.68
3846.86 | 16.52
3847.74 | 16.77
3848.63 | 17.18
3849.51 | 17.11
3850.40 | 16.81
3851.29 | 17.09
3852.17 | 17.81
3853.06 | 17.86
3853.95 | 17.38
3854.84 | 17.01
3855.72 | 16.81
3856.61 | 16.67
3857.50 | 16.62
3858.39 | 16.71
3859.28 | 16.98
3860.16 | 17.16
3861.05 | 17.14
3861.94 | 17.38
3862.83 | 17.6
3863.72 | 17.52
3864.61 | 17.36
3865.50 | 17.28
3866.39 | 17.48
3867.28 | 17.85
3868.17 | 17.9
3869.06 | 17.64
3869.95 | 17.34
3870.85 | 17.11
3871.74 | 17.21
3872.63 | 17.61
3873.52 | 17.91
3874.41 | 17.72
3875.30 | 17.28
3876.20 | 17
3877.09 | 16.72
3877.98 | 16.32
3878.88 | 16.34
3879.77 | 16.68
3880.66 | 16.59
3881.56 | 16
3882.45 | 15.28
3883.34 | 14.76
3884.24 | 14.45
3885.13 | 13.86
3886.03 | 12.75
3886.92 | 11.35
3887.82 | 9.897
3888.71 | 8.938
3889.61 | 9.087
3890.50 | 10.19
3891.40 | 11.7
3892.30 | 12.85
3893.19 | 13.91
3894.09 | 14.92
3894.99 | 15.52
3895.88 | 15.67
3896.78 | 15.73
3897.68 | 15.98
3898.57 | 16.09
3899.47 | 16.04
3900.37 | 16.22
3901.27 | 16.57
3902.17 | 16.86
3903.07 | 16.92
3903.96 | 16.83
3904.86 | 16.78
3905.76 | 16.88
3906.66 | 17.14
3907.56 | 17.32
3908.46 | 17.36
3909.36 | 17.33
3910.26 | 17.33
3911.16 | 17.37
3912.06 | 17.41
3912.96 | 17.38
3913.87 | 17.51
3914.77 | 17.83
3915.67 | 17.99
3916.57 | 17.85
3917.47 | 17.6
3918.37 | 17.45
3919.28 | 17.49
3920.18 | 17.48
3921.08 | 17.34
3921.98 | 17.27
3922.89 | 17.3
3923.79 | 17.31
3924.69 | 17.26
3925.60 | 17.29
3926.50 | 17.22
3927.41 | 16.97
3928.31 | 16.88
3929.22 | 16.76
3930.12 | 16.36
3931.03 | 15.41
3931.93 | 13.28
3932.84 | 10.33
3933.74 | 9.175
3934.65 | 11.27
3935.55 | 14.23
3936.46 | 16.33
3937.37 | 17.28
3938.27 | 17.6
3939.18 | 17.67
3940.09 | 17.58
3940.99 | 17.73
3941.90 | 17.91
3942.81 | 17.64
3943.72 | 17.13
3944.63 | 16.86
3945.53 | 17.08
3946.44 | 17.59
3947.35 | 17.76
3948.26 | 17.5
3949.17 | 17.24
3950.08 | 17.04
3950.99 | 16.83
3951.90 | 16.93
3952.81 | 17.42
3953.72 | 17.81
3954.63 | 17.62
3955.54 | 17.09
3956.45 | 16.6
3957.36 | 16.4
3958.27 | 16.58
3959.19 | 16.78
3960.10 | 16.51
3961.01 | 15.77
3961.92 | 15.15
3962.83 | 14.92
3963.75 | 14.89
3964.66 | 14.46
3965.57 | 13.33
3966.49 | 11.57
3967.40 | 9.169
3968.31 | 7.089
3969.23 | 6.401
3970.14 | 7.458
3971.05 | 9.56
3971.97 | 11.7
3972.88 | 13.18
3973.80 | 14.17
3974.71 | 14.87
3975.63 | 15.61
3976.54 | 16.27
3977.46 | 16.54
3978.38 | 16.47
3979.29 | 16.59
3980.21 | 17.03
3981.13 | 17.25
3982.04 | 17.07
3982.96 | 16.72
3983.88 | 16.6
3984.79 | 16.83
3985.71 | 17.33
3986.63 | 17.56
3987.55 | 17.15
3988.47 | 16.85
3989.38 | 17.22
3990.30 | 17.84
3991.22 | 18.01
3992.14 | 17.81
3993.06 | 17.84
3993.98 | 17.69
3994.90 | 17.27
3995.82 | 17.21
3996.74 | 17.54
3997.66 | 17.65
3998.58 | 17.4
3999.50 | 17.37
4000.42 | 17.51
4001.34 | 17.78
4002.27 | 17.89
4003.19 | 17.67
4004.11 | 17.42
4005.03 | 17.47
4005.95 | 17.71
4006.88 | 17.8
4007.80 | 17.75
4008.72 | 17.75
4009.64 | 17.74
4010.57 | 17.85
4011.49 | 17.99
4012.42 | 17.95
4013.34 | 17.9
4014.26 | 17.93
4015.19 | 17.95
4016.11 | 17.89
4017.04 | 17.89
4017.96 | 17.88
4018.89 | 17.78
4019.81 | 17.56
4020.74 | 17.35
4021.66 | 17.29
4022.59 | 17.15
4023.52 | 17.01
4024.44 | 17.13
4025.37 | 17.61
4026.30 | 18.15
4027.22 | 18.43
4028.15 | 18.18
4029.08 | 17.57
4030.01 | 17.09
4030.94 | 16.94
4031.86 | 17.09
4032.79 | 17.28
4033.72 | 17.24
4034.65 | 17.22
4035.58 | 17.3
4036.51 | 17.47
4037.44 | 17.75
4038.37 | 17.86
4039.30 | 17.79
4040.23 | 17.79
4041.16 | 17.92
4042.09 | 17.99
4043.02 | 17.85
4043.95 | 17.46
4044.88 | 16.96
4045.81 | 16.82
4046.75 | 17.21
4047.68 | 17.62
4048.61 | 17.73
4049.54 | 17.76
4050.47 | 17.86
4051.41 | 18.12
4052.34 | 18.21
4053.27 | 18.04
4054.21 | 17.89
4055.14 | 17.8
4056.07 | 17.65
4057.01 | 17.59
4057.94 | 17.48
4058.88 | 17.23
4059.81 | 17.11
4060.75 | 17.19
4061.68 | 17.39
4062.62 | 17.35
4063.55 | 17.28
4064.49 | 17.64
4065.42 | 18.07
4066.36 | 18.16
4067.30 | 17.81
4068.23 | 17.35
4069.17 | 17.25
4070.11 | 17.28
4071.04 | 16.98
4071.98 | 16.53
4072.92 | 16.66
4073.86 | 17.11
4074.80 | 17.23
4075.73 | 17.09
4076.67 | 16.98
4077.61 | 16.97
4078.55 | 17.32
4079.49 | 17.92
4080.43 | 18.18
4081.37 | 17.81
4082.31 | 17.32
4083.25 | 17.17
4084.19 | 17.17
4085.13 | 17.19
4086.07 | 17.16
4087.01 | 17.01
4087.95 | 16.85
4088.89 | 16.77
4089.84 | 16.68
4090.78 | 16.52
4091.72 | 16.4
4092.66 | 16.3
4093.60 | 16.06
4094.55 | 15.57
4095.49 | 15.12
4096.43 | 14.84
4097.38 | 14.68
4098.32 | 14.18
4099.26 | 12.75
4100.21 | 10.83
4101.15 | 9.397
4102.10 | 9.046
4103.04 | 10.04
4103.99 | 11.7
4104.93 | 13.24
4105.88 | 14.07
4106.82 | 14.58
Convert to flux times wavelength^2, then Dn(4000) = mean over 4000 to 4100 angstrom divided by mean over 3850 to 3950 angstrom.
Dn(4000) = 1.1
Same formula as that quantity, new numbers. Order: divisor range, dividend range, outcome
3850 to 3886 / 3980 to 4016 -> 1.11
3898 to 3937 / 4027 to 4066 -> 1.14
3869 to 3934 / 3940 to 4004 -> 1.05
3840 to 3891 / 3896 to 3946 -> 1.06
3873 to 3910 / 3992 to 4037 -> 1.23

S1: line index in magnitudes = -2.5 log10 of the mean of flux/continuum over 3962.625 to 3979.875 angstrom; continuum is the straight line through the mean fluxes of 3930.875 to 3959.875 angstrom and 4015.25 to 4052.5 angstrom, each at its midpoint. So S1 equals 0.284 mag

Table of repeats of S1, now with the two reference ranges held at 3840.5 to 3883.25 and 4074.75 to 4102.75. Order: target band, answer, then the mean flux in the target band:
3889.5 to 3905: 0.12 mag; 15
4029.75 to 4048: -0.09 mag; 17.4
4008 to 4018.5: -0.11 mag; 17.9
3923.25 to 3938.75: 0.08 mag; 15.4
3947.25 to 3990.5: 0.07 mag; 15.3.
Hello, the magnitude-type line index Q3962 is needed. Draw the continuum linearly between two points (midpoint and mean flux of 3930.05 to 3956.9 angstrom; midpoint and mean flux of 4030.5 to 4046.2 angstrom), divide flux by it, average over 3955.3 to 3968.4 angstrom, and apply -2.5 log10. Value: 0.134 mag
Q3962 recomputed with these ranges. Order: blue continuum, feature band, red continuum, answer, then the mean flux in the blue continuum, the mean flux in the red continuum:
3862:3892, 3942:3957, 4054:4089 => -0.071 mag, 15.5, 17.3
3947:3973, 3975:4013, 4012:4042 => -0.081 mag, 14.5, 17.6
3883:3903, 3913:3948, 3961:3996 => -0.156 mag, 13.8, 15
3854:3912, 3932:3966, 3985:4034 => 0.045 mag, 16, 17.6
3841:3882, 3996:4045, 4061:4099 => -0.045 mag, 17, 16.9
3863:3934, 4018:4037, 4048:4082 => -0.018 mag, 16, 17.5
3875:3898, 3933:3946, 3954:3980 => -0.135 mag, 14.2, 14.1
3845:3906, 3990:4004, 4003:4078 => -0.030 mag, 16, 17.5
